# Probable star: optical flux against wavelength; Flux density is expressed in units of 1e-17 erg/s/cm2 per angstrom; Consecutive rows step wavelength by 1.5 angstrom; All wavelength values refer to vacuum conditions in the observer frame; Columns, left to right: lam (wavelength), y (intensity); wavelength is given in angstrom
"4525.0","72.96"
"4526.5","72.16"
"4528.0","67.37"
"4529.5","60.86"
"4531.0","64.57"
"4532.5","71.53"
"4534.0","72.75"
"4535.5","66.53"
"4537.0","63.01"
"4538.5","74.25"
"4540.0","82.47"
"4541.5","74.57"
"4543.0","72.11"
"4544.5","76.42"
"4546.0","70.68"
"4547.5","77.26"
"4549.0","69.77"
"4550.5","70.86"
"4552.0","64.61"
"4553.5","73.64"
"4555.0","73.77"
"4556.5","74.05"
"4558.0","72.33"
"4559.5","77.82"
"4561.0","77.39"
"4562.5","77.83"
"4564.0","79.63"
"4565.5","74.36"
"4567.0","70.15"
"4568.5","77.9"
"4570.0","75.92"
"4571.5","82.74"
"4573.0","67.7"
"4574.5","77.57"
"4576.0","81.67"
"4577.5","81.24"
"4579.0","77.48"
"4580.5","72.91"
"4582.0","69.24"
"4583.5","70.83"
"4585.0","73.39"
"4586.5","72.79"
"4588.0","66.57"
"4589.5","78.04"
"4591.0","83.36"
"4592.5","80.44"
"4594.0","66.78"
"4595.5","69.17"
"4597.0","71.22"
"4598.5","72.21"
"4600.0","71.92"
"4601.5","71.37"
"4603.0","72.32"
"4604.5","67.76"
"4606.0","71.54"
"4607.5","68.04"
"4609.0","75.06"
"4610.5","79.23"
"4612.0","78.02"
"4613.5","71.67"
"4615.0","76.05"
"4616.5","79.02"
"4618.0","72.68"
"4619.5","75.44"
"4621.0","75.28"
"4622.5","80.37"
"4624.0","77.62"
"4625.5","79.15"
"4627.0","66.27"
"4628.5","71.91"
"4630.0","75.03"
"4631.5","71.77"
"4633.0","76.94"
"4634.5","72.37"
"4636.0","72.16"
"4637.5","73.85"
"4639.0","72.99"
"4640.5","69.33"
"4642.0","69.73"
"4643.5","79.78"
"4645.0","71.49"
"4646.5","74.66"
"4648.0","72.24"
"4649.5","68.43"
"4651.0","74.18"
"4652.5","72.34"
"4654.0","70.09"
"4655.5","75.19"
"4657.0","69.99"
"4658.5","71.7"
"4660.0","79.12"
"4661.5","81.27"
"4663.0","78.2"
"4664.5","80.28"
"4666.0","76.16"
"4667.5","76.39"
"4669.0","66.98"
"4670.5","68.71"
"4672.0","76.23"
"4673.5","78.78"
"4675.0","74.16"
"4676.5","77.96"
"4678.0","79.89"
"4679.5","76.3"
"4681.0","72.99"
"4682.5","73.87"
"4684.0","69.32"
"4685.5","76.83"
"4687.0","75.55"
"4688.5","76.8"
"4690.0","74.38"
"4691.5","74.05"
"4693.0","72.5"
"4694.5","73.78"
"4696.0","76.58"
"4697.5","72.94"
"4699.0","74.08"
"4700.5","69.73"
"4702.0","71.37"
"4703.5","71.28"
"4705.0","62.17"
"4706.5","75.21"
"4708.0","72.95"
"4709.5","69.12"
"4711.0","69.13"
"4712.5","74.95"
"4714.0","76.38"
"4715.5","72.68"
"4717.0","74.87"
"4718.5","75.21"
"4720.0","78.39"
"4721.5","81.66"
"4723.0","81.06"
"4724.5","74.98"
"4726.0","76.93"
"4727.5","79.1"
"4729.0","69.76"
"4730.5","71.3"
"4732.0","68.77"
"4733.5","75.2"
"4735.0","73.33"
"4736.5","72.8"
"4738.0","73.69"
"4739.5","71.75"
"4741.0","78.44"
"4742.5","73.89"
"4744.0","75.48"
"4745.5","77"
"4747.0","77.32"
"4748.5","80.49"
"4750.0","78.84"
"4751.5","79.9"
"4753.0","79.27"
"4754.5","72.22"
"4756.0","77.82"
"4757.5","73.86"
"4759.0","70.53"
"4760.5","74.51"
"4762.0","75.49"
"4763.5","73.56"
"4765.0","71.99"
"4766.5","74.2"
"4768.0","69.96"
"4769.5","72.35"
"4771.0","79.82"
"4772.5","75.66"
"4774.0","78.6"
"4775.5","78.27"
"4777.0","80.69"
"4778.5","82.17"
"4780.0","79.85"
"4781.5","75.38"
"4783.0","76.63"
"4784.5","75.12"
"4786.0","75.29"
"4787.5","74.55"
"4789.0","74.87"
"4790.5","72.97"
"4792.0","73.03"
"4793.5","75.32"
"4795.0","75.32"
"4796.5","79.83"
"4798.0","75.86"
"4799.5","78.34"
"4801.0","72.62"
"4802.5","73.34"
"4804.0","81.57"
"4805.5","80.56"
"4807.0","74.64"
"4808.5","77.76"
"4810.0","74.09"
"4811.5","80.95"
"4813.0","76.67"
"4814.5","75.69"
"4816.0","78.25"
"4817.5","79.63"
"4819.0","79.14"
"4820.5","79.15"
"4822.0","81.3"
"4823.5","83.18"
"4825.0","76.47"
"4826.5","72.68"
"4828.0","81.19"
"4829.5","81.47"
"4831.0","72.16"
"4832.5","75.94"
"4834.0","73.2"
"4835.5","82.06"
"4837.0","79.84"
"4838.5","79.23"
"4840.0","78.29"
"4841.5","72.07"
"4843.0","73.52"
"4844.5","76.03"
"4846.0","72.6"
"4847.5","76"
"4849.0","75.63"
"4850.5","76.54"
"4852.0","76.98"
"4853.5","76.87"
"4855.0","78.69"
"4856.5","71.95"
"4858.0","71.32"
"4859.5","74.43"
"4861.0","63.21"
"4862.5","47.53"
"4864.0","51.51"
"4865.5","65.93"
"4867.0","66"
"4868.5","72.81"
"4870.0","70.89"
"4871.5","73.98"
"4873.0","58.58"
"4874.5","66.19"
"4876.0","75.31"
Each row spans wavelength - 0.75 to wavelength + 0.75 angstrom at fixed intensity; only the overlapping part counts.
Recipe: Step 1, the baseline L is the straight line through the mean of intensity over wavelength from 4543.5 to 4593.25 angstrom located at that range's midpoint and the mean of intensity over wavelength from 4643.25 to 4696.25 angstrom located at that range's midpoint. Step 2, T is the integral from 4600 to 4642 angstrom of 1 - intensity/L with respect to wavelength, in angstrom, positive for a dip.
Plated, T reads 0.6 angstrom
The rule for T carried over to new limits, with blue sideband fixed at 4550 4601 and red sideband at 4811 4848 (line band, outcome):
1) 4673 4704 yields 0.5 angstrom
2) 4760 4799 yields 0.5 angstrom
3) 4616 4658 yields 0.9 angstrom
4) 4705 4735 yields 0.7 angstrom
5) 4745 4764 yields 0.1 angstrom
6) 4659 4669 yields -0.3 angstrom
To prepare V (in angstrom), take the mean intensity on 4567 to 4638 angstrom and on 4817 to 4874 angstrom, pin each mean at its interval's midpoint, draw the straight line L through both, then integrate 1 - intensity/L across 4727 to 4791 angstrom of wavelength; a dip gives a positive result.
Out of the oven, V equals -1.38 angstrom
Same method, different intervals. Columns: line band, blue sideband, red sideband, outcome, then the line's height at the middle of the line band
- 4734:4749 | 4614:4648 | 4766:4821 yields 0.11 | 75.9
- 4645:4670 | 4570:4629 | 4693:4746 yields 0.00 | 74.1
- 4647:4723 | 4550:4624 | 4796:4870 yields 0.46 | 74.6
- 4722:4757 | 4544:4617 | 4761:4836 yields 0.17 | 76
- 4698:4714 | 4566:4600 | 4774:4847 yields 0.97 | 75.9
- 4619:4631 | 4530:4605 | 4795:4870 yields -0.21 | 73.8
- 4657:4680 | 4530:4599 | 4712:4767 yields -0.39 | 74.7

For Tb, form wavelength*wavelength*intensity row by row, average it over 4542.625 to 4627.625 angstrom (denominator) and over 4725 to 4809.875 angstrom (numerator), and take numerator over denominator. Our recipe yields 1.1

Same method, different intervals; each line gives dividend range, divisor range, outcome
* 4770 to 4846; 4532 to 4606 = 1.16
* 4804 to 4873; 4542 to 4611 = 1.13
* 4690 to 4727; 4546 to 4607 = 1.06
